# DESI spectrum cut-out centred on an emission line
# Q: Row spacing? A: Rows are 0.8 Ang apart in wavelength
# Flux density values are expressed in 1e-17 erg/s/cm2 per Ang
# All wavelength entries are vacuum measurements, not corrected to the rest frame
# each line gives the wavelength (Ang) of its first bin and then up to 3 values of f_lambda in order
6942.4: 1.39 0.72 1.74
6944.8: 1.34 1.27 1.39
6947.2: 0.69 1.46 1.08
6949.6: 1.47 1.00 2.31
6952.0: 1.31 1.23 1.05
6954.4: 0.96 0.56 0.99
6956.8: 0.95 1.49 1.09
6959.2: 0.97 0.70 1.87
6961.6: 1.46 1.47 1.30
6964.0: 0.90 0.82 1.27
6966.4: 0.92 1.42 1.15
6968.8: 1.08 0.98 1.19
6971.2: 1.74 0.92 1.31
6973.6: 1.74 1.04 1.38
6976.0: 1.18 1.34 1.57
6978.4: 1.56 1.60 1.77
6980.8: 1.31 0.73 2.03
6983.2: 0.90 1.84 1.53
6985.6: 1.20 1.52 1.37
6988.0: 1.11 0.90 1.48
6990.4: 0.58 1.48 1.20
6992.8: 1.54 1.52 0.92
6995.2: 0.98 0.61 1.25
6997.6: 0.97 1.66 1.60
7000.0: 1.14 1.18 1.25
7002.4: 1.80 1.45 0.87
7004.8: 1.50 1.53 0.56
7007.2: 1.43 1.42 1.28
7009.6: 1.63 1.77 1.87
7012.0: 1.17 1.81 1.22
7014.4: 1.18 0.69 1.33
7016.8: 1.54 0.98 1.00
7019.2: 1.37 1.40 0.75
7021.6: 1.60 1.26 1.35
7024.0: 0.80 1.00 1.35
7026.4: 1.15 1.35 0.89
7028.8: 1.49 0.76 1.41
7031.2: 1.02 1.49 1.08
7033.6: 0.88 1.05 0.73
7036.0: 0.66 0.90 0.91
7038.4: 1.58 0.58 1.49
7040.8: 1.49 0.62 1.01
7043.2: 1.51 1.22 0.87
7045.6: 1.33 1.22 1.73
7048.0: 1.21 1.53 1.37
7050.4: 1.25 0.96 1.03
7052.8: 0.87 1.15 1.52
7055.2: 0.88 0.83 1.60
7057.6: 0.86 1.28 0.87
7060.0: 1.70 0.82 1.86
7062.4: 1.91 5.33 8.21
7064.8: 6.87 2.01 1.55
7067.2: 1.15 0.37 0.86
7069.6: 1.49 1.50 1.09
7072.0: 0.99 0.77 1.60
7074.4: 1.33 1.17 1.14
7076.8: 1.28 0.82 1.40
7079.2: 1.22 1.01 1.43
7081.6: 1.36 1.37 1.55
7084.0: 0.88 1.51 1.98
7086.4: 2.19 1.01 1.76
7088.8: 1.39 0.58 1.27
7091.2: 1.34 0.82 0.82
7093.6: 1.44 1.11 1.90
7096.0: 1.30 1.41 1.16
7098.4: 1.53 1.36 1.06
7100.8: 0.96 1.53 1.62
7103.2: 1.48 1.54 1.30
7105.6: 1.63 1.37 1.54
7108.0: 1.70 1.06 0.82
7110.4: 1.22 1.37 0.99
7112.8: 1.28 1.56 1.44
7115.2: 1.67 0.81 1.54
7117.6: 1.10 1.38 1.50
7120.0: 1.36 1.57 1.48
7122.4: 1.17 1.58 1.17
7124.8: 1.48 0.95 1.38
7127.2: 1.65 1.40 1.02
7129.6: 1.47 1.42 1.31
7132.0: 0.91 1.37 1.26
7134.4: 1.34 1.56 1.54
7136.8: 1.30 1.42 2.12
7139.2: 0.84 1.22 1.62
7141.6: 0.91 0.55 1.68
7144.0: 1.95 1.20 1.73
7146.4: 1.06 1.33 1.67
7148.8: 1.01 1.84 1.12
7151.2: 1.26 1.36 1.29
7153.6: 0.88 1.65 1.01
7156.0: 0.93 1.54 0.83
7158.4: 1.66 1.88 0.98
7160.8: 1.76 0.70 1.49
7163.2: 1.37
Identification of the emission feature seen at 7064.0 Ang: H-alpha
